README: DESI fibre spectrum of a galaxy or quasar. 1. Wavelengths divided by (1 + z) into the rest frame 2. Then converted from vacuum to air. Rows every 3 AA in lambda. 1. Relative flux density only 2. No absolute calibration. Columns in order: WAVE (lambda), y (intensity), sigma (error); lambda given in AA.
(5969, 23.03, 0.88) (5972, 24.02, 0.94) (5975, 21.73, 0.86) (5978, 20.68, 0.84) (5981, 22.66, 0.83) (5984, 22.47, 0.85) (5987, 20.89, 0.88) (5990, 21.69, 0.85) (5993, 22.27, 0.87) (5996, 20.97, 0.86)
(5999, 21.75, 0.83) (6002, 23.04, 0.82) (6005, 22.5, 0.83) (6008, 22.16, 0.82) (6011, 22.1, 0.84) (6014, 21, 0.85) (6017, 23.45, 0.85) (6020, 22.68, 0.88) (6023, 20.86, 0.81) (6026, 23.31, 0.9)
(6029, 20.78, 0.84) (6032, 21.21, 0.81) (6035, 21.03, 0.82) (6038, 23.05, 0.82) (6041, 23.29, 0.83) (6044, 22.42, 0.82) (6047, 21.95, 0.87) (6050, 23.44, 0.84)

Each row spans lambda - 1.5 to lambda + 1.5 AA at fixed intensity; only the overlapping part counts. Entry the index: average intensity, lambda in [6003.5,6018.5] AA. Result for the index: 22.2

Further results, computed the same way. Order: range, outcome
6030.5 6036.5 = 21.1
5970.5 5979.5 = 22.1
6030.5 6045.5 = 22.2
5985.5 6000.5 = 21.5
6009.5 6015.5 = 21.6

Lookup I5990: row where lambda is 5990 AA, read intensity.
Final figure 21.69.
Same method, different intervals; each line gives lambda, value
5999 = 21.75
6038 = 23.05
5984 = 22.47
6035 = 21.03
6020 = 22.68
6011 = 22.1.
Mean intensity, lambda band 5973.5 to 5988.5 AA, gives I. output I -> 21.7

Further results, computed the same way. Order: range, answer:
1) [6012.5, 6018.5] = 22.2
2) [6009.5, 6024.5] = 22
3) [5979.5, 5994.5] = 22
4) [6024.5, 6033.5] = 21.8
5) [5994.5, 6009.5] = 22.1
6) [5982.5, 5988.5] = 21.7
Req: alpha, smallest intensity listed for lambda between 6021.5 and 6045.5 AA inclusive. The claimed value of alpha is 20.78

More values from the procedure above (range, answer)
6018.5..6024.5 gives 20.86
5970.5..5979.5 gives 20.68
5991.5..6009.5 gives 20.97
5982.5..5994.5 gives 20.89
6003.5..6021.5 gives 21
